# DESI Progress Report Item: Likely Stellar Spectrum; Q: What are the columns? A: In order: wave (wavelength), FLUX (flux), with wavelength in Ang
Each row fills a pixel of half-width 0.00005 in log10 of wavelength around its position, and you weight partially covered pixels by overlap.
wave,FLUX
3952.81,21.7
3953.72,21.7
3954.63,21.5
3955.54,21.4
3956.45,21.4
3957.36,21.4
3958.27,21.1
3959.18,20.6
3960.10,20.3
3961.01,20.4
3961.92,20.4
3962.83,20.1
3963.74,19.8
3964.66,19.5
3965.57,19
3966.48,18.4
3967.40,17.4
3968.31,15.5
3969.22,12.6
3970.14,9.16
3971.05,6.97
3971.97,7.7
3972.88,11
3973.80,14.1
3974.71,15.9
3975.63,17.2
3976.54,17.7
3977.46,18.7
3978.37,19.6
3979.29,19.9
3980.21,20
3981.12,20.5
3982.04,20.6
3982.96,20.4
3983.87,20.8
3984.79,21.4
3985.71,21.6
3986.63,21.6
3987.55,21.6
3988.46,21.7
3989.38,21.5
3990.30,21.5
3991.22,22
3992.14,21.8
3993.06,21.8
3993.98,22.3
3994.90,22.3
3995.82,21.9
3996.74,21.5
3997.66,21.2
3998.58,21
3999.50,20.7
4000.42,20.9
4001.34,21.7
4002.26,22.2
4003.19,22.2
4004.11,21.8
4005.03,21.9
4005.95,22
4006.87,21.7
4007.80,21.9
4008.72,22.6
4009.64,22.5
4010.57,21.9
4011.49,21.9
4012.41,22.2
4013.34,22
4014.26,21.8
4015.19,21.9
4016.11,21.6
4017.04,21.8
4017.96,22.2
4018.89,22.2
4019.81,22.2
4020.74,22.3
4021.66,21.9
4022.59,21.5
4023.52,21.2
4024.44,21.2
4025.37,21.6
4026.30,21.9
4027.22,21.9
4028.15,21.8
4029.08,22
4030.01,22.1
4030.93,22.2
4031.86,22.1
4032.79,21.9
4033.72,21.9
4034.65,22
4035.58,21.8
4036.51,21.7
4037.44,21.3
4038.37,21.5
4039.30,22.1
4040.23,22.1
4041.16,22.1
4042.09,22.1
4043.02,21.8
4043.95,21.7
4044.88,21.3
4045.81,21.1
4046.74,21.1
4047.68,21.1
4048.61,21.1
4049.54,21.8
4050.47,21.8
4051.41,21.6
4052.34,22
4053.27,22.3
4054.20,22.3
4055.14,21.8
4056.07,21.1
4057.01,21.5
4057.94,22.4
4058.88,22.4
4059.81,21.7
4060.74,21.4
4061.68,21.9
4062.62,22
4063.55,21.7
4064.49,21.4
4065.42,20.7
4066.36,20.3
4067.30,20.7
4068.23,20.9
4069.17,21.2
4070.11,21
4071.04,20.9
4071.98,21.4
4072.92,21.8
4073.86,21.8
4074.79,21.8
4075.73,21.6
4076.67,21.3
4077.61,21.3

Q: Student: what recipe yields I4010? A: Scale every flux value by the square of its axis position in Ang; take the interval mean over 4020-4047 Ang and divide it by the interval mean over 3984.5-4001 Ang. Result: 1.03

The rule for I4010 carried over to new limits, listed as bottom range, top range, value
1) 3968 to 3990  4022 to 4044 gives 1.28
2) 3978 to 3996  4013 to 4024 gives 1.05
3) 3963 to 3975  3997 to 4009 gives 1.52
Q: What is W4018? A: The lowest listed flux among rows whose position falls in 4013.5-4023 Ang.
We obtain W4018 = 21.5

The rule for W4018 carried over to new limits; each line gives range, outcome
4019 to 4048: 21.1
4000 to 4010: 20.9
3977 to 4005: 18.7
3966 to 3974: 6.97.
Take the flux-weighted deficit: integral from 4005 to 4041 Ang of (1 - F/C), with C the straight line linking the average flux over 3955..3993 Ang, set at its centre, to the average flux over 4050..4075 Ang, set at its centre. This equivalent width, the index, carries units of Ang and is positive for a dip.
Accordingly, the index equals -2.9 Ang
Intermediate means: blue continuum 18.7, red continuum 21.5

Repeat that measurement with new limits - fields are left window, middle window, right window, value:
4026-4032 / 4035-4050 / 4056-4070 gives 0.1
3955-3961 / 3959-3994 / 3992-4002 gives 4.6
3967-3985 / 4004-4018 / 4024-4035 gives -1.4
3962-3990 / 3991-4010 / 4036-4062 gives -2.7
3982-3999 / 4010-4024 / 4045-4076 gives -0.3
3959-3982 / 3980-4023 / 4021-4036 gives -4.8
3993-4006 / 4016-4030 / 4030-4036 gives 0.0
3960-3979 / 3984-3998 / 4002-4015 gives -1.7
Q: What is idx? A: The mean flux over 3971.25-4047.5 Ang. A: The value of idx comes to 21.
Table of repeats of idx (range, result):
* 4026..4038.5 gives 21.9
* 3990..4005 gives 21.7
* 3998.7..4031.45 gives 21.9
